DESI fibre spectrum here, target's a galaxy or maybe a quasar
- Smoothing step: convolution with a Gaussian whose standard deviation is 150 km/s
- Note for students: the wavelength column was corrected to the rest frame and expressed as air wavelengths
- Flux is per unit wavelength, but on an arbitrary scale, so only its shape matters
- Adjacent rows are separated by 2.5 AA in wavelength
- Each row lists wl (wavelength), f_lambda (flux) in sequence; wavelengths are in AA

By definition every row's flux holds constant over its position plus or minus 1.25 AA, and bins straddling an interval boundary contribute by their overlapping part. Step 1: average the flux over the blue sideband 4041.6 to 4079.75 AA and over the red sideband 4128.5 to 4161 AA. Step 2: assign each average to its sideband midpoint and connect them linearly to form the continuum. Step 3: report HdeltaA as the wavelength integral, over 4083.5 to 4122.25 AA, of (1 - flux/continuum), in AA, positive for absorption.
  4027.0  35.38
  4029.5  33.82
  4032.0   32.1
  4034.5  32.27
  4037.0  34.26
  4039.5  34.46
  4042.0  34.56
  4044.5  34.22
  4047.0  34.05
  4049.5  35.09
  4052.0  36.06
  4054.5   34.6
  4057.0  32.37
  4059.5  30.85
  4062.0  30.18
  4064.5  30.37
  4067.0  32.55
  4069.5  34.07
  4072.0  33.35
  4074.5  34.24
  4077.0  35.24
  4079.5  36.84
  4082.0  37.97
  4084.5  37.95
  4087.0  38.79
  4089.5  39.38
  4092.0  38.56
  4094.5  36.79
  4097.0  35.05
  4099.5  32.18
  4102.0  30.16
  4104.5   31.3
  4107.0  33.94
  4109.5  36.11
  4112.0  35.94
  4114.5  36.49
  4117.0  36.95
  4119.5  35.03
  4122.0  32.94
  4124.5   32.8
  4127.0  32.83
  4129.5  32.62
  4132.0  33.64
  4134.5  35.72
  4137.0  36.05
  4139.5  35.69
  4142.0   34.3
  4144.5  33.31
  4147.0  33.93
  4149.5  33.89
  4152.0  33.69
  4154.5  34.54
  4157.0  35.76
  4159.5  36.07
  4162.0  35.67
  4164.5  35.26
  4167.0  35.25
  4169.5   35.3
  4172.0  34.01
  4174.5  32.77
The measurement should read -1.7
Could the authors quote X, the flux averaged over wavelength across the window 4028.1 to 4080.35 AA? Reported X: 33.6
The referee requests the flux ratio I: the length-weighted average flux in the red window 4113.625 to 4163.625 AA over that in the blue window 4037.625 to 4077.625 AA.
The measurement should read 1.0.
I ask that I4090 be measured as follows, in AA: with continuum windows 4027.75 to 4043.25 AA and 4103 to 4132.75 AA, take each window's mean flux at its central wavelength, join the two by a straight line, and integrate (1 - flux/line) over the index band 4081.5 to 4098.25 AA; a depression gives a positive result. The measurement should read -1.86 AA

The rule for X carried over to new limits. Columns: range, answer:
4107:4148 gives 34.6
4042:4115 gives 34.6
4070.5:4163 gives 35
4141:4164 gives 34.6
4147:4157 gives 34.2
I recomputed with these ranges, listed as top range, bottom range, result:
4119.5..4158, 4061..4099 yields 0.96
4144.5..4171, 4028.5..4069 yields 1.05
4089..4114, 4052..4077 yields 1.06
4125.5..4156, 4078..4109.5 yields 0.96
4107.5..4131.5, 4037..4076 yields 1.03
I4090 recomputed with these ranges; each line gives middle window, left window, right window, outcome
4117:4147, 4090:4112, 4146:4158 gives 0.19 AA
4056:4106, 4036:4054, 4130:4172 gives 0.44 AA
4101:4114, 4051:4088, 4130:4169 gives 0.31 AA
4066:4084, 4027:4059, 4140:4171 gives -0.45 AA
